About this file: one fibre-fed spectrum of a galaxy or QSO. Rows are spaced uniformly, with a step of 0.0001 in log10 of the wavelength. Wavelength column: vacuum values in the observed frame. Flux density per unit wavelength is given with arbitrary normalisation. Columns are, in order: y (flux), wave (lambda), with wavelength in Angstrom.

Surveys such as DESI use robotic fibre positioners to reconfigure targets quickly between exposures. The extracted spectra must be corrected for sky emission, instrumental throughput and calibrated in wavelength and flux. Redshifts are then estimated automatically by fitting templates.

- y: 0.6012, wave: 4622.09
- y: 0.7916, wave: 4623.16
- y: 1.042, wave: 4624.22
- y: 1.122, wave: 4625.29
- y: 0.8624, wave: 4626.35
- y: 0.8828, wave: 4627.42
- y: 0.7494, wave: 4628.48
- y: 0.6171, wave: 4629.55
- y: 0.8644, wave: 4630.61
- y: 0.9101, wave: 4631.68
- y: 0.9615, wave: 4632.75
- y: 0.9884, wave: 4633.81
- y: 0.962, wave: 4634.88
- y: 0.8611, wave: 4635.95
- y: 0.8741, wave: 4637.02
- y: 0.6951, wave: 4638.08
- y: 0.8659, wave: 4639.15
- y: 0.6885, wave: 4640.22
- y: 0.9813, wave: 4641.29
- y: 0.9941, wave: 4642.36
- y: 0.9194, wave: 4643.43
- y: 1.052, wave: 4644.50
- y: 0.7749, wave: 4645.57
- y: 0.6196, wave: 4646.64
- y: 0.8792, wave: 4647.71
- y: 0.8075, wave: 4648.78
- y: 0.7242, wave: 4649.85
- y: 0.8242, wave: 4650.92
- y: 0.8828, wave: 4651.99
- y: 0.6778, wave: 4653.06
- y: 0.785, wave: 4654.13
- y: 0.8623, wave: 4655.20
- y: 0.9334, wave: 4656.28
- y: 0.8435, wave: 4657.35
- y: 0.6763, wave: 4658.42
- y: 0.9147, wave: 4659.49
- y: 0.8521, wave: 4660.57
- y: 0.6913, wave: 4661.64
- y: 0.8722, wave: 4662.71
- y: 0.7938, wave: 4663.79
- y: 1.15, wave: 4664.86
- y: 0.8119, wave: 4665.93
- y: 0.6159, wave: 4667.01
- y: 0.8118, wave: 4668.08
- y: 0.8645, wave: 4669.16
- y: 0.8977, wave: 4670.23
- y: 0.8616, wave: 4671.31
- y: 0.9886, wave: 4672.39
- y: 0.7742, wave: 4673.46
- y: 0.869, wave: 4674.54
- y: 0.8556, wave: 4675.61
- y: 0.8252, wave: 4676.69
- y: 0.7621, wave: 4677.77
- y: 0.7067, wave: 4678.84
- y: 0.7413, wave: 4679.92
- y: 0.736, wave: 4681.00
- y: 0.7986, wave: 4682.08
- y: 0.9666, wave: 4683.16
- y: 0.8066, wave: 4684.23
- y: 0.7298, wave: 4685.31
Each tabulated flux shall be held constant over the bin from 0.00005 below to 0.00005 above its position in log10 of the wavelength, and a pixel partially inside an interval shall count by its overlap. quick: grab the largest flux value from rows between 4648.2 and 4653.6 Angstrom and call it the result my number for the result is 0.8828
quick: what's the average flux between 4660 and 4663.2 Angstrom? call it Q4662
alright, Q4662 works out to 0.805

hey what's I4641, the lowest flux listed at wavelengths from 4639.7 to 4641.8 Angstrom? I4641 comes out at 0.6885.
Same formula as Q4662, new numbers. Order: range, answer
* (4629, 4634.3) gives 0.867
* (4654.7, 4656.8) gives 0.895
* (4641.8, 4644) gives 0.957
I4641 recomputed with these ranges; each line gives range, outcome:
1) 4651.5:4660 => 0.6763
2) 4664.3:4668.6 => 0.6159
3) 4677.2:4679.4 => 0.7067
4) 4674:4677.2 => 0.8252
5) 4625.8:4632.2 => 0.6171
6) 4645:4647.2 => 0.6196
